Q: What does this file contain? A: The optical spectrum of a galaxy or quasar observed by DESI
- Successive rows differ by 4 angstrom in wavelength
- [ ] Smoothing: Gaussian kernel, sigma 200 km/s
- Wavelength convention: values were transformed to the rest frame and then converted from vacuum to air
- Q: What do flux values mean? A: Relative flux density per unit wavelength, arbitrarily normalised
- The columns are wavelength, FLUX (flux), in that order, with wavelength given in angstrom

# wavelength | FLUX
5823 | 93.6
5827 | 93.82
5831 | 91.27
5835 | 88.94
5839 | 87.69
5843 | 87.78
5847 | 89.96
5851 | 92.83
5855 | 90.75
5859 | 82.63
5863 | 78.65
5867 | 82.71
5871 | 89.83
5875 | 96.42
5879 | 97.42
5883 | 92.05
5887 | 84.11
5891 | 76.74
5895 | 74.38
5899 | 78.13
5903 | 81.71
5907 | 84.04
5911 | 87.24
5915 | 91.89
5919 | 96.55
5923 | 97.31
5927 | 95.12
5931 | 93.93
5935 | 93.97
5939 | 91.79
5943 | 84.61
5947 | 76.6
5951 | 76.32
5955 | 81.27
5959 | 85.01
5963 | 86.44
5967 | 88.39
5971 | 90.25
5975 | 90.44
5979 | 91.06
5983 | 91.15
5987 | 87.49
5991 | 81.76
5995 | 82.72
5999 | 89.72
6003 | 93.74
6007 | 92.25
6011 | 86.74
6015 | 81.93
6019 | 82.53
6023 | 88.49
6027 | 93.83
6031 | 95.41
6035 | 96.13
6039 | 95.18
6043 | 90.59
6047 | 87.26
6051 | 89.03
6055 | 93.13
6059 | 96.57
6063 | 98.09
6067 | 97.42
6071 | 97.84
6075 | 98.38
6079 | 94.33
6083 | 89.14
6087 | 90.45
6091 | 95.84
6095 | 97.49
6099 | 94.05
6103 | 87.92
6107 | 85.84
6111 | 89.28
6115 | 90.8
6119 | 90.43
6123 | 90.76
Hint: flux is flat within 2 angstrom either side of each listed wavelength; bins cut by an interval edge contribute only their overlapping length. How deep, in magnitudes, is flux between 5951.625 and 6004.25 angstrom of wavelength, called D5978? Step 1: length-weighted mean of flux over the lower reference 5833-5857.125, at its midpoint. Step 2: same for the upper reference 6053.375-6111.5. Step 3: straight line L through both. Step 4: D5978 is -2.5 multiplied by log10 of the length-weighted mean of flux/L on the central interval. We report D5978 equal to 0.057 mag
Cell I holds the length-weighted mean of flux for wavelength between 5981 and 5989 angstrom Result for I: 89.3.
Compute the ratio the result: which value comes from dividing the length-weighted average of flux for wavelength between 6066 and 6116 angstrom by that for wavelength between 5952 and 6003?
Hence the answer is 1.07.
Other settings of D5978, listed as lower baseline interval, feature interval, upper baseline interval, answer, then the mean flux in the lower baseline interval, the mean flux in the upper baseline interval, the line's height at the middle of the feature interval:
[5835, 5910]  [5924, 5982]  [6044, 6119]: 0.01 mag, 86.1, 92.8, 88.7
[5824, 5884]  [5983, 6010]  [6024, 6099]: 0.05 mag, 89.5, 94.1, 92.7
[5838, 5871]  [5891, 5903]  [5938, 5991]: 0.12 mag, 86.8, 85.9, 86.5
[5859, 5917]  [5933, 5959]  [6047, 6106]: 0.05 mag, 85.3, 93.9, 87.9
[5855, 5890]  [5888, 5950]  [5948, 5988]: 0.01 mag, 87.8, 86.5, 87.2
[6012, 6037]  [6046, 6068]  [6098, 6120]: -0.05 mag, 89.6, 89.5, 89.6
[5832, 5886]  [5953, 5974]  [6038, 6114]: 0.05 mag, 89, 93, 90.9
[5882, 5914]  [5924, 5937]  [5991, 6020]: -0.13 mag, 82.3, 86.9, 83.7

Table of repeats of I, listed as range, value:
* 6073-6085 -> 94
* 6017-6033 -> 90.1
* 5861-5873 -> 83.7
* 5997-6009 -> 91.9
